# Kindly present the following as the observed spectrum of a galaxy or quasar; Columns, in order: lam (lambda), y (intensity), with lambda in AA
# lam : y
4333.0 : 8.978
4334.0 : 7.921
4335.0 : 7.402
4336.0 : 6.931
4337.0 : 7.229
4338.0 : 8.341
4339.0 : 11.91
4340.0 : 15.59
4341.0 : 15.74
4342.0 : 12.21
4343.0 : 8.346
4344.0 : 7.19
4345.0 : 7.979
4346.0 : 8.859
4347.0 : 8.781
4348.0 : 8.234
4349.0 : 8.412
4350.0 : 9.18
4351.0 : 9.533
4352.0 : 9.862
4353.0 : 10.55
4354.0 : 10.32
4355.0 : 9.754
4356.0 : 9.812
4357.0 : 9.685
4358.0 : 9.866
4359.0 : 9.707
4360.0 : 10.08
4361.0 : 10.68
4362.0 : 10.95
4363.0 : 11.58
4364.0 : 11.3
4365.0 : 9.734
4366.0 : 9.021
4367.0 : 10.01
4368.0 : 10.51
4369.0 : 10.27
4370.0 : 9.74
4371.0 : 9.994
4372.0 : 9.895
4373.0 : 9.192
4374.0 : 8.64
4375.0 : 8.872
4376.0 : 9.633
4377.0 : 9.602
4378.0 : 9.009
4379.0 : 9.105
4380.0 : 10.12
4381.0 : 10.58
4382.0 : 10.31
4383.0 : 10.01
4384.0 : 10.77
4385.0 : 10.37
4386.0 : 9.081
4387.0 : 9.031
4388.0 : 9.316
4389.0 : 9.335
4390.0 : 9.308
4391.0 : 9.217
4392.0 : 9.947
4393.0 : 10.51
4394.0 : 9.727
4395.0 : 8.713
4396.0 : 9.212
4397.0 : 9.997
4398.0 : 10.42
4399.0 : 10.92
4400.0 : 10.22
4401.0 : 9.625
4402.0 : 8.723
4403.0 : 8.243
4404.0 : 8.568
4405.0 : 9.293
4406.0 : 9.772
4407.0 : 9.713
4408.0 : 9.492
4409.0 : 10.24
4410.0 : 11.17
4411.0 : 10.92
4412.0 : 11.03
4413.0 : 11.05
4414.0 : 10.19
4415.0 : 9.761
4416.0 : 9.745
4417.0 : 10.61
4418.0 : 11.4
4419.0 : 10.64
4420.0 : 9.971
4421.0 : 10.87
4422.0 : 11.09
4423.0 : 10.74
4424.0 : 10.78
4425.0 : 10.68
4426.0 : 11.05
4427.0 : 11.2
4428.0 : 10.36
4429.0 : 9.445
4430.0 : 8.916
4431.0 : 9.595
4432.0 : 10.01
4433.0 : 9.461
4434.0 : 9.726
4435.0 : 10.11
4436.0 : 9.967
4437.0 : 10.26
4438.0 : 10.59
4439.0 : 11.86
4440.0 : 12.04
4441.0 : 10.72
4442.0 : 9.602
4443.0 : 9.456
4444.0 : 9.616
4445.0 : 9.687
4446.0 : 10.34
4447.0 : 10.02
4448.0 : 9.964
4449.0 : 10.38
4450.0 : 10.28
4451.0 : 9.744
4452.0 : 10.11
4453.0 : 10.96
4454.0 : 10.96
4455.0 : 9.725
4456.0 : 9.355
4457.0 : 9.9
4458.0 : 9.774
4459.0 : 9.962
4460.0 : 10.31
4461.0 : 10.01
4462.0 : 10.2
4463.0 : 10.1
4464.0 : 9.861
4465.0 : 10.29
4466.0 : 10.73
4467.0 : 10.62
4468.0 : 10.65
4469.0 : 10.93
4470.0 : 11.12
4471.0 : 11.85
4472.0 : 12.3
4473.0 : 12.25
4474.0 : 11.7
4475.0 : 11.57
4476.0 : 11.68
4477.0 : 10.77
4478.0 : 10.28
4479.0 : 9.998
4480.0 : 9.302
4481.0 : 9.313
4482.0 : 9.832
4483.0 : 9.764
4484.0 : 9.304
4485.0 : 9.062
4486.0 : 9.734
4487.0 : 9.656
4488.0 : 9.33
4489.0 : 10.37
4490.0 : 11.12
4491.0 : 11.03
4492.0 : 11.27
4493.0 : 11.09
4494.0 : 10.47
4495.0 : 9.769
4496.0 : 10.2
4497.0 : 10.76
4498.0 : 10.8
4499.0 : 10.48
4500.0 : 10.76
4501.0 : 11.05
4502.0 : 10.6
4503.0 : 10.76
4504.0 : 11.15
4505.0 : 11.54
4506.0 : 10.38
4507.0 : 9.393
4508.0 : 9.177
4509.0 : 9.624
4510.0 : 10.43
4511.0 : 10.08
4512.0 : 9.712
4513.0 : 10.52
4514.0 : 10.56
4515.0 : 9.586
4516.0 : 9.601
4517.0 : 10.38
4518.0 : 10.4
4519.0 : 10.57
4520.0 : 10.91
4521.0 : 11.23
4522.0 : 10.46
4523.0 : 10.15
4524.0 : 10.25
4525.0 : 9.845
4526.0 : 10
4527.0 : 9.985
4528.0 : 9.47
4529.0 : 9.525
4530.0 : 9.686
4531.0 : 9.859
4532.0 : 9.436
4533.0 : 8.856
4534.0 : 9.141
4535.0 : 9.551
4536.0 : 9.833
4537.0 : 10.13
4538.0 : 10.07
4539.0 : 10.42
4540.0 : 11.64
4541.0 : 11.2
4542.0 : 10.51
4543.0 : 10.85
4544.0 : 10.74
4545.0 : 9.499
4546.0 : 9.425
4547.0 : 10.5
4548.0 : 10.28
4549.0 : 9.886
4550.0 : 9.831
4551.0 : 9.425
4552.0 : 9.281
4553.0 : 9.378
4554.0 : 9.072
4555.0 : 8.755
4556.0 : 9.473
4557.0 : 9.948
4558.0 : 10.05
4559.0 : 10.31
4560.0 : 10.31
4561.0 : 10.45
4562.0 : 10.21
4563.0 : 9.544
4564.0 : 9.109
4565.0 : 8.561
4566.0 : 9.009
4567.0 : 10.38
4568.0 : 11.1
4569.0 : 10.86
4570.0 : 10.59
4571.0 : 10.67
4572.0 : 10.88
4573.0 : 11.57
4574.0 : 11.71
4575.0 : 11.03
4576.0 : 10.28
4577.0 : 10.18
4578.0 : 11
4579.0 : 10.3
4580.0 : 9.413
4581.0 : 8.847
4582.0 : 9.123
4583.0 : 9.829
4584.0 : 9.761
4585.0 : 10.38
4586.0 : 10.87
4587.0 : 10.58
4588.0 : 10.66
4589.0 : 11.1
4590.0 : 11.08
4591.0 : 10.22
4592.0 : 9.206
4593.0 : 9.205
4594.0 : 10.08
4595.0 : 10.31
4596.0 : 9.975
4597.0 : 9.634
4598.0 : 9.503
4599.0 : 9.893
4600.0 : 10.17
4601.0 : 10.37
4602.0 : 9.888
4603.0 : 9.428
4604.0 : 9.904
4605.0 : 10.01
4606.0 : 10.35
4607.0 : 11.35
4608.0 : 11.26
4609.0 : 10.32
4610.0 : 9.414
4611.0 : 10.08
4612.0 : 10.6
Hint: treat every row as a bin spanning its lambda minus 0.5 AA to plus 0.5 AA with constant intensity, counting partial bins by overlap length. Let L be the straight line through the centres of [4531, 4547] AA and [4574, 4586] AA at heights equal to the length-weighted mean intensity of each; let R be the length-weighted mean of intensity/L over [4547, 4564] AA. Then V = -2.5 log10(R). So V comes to 0.04 mag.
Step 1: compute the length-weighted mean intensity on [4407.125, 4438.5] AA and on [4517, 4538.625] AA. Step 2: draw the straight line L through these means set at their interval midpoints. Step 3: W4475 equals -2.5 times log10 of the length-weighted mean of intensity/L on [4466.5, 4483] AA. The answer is -0.07 mag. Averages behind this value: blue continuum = 10.3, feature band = 10.9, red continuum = 9.98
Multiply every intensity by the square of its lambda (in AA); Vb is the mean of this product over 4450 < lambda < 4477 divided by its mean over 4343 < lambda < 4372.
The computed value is 1.15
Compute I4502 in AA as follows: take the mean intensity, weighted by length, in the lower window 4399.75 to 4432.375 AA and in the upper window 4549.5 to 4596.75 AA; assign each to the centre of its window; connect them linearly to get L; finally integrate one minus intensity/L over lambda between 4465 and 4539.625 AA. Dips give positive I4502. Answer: -1.6 AA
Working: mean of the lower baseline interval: 10.2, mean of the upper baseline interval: 10.1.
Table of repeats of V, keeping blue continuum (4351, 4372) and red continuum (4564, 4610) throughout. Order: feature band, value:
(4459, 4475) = -0.07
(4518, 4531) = 0.00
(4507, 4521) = 0.01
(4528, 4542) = 0.03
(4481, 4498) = 0.00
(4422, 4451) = -0.01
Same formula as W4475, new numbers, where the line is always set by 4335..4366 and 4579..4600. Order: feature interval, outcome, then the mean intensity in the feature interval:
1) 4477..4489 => 0.03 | 9.68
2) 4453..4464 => -0.01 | 10.1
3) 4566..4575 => -0.09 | 10.9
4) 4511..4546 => -0.02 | 10.1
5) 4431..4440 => -0.04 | 10.3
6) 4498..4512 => -0.05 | 10.4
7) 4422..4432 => -0.04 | 10.3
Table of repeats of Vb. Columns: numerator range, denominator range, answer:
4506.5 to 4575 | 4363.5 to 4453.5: 1.07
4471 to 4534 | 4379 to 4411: 1.11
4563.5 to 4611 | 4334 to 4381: 1.16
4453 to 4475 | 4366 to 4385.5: 1.13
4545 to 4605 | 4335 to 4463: 1.09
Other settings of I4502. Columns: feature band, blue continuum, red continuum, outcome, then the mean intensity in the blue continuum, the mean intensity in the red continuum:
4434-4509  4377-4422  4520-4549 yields -2.8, 9.92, 10.1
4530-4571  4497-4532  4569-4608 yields 1.3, 10.3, 10.3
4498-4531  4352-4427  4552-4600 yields -0.7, 10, 10.1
